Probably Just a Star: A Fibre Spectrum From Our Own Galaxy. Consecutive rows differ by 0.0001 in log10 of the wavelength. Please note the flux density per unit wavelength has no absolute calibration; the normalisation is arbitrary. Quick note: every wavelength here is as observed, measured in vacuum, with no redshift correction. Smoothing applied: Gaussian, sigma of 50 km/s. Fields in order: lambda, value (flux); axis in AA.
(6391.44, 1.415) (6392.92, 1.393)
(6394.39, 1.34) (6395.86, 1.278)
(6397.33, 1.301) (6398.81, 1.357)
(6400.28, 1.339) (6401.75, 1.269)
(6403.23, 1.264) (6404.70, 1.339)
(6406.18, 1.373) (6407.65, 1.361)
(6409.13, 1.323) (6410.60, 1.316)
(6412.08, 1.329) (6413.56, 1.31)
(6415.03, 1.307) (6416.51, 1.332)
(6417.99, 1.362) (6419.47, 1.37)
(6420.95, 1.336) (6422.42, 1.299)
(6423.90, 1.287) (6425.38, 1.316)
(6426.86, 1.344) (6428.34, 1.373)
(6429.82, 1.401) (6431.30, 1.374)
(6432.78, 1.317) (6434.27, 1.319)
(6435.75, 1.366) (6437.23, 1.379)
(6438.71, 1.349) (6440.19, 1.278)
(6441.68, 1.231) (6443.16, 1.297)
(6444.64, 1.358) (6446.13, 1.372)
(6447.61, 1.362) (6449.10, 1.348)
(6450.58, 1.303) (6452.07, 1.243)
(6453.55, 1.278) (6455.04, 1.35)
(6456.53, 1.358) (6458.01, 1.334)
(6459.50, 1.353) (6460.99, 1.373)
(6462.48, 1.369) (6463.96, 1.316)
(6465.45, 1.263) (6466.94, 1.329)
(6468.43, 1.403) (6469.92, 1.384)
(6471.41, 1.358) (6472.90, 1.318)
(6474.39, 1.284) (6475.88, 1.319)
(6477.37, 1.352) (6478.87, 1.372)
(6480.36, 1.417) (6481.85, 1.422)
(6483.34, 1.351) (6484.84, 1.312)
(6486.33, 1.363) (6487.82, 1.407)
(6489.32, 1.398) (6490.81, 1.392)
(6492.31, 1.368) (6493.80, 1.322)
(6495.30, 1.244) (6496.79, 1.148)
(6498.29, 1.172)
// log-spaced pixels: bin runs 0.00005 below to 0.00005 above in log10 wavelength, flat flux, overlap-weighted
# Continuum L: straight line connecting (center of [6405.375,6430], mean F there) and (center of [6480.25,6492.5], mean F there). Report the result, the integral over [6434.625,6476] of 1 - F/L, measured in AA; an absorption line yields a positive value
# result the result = 0.9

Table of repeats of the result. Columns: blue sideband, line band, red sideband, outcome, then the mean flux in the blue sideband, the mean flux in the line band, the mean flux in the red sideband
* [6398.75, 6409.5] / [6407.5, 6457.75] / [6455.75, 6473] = 0.2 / 1.33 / 1.33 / 1.35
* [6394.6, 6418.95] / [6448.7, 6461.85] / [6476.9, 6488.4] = 0.3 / 1.32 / 1.33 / 1.37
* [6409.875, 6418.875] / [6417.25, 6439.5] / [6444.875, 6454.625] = -0.4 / 1.33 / 1.35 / 1.32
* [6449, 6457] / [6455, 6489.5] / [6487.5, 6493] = -0.1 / 1.31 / 1.35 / 1.39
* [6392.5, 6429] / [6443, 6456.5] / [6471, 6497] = 0.1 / 1.33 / 1.33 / 1.35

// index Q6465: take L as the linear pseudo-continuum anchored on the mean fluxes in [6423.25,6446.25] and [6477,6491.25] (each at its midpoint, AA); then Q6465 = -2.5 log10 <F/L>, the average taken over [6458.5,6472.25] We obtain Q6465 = 0.01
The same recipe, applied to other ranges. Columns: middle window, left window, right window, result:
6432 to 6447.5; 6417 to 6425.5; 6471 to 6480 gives 0.00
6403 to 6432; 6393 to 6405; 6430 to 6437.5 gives 0.00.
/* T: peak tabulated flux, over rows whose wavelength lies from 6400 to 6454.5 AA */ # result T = 1.401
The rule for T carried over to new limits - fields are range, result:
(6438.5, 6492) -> 1.422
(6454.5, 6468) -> 1.373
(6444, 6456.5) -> 1.372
